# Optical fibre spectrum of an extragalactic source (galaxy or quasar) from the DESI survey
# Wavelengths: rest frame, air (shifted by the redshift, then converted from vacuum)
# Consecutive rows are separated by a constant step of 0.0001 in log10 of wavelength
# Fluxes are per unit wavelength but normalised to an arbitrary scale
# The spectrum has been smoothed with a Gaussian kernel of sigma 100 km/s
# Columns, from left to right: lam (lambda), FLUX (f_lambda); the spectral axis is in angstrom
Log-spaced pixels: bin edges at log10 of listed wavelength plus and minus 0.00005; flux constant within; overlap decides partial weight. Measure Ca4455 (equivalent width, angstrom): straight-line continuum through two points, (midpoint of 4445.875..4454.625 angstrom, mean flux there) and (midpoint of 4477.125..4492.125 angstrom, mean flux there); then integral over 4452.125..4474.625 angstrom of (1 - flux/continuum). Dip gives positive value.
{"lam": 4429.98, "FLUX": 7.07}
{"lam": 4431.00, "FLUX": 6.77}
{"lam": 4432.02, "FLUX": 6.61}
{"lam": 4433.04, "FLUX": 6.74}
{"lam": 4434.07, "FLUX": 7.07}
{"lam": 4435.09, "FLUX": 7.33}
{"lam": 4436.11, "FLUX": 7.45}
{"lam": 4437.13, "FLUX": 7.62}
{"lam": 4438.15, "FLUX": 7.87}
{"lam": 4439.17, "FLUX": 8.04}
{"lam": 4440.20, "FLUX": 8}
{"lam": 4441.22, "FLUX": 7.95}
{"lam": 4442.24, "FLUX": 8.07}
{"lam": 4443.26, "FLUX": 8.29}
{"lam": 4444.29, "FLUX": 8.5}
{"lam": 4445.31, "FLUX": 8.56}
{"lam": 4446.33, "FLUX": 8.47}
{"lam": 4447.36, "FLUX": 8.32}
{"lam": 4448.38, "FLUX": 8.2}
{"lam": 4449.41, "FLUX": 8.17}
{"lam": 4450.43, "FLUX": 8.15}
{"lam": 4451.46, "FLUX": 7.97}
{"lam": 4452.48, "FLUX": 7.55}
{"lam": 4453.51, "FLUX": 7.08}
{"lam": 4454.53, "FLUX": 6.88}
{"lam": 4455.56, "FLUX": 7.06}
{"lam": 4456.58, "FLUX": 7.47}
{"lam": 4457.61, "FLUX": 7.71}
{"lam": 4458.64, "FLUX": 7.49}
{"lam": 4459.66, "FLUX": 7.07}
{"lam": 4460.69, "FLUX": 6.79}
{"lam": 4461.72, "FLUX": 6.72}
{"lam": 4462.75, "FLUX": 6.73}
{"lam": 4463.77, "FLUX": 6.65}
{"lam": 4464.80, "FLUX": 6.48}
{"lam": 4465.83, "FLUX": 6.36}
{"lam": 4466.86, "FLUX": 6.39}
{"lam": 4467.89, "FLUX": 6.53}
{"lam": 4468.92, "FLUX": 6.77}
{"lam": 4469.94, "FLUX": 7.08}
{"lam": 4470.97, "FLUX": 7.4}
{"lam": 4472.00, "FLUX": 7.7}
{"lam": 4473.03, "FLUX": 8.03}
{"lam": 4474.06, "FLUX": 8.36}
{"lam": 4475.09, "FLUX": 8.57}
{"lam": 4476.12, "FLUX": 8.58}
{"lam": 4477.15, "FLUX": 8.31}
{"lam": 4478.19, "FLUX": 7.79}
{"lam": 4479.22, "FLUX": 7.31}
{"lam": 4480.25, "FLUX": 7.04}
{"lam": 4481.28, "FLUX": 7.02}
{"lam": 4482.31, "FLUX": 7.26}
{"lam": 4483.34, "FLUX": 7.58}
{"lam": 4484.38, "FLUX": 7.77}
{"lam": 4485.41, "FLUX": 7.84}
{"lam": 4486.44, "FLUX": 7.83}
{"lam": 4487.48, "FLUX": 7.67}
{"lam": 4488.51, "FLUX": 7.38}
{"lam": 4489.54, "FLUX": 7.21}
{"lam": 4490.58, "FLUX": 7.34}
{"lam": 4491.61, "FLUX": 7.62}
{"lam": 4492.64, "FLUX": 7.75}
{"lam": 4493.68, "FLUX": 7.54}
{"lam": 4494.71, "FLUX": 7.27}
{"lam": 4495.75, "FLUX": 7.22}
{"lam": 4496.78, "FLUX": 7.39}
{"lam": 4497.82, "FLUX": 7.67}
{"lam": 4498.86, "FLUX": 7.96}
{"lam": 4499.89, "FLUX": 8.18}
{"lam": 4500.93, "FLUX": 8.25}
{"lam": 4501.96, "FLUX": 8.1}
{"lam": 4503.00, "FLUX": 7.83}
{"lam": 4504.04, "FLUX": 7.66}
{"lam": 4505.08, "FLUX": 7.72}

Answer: 1.9 angstrom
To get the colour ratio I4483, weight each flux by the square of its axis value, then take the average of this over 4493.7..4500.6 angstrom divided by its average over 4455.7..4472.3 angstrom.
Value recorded 1.11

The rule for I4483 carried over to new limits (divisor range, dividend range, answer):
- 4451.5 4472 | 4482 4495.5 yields 1.09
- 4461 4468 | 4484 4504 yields 1.19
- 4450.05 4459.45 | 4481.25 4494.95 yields 1.02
